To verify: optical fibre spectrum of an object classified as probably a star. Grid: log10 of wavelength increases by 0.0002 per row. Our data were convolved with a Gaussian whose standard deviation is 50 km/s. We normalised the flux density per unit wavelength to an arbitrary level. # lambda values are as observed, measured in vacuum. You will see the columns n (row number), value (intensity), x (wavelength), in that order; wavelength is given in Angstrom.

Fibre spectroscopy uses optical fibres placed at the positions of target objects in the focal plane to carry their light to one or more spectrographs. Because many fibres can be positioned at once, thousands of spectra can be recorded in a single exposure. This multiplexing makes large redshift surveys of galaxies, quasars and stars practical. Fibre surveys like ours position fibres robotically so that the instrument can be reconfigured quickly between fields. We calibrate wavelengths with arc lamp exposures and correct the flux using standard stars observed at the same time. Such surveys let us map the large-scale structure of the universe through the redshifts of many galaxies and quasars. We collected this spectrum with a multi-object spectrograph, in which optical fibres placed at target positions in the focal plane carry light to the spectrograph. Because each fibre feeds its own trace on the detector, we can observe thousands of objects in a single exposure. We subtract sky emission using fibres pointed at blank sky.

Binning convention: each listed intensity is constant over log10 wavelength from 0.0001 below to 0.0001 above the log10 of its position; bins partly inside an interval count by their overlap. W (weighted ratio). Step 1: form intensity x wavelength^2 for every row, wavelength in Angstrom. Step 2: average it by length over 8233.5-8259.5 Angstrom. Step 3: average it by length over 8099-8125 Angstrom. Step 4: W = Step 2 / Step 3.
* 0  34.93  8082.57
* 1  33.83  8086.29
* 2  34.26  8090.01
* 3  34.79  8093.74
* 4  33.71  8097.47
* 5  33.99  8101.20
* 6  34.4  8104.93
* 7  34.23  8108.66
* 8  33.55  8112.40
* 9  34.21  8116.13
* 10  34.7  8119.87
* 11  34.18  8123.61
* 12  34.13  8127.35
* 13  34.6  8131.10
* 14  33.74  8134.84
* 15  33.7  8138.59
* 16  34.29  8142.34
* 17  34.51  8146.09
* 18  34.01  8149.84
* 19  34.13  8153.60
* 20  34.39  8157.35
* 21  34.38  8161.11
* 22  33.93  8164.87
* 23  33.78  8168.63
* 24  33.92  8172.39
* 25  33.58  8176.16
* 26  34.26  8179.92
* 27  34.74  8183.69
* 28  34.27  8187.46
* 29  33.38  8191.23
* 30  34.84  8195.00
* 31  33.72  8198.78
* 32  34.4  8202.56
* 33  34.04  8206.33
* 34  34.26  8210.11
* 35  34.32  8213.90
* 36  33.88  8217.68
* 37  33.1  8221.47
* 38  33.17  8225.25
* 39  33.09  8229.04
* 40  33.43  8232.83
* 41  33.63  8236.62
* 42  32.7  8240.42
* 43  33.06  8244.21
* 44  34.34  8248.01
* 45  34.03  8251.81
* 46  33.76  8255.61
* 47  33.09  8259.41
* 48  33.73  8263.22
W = 1.01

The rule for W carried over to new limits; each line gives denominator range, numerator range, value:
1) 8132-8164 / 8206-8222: 1.01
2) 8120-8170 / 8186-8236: 1.01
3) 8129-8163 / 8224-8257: 1.00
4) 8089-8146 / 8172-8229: 1.01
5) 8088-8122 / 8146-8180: 1.01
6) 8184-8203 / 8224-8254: 0.99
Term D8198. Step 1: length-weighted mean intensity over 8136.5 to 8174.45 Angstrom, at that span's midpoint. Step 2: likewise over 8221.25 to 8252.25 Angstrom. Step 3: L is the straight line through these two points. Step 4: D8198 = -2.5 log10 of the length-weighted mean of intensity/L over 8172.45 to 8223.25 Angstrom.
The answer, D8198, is -0.01 mag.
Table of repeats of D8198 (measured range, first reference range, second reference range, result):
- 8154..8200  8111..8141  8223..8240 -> -0.013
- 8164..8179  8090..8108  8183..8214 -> 0.012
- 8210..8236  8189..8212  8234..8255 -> 0.009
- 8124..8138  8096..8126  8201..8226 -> -0.001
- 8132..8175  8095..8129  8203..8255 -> -0.003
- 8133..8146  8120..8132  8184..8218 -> 0.010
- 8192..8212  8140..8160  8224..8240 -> -0.018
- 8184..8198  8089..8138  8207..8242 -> -0.015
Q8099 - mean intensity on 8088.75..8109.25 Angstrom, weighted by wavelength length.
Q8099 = 34.2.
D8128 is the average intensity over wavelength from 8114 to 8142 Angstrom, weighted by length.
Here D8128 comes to 34.2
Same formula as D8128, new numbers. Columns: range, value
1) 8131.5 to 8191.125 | 34.1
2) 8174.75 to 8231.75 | 33.9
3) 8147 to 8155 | 34.1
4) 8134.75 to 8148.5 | 34.1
